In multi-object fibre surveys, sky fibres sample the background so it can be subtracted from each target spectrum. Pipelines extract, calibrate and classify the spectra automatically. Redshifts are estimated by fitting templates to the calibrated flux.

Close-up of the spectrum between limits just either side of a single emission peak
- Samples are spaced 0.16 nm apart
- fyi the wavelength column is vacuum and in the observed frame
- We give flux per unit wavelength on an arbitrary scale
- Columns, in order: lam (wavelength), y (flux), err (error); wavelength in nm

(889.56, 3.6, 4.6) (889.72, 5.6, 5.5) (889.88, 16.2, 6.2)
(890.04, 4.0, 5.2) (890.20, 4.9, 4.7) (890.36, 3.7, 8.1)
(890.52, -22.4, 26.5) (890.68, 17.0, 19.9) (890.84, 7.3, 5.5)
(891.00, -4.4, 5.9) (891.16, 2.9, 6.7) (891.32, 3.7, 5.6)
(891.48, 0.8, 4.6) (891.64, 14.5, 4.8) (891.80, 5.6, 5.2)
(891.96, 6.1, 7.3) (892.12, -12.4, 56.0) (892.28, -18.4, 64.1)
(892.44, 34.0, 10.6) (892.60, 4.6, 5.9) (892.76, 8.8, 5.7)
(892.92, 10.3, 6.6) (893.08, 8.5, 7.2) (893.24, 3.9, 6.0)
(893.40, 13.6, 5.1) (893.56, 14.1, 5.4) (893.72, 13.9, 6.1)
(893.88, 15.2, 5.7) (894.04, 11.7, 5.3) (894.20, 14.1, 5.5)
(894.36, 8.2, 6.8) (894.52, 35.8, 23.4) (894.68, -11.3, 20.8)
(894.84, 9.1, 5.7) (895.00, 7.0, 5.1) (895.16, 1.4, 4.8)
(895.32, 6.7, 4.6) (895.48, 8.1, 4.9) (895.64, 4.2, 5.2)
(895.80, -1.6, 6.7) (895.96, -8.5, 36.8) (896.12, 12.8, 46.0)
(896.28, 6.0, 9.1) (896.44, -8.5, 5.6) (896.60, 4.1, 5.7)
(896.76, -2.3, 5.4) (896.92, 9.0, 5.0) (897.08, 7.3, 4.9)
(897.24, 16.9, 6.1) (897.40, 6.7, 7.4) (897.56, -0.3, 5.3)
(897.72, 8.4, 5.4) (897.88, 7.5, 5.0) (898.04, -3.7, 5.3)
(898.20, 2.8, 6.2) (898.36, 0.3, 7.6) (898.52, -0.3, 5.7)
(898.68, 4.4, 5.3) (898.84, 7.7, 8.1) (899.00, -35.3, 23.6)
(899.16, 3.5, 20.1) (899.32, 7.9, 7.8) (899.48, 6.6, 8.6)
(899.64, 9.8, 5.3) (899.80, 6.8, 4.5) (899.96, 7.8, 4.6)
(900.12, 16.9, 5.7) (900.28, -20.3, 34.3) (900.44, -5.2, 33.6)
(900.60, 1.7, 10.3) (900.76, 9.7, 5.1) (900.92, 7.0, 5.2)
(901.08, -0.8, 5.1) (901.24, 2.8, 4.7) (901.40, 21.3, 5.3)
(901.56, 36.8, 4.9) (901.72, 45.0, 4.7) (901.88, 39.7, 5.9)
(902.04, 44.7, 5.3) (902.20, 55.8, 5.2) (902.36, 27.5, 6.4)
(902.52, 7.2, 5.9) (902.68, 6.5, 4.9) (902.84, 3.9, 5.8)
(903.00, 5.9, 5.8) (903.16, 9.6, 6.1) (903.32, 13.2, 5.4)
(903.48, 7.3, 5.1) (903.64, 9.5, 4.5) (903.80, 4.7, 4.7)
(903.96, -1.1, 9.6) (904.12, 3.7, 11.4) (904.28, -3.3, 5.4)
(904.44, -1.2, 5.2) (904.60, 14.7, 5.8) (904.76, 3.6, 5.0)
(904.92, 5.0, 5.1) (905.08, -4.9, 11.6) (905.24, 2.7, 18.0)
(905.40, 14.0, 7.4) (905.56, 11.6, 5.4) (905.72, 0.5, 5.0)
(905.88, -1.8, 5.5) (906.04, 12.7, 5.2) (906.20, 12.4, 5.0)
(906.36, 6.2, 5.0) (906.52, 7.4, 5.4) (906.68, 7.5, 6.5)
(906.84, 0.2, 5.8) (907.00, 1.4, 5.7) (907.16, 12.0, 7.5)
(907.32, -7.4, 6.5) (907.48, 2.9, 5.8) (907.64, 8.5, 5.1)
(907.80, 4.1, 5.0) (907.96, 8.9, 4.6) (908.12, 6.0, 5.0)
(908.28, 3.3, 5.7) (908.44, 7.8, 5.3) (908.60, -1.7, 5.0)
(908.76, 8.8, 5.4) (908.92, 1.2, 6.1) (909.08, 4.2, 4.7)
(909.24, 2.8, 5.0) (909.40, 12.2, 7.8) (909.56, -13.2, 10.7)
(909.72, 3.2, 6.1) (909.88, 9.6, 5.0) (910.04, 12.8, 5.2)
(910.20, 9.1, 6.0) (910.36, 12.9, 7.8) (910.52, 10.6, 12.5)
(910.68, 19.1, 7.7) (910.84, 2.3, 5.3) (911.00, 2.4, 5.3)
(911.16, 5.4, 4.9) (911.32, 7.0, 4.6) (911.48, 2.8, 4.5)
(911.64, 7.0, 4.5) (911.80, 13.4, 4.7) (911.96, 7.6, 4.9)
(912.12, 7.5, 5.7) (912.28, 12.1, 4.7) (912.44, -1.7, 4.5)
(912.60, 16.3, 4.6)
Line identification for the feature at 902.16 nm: Hbeta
